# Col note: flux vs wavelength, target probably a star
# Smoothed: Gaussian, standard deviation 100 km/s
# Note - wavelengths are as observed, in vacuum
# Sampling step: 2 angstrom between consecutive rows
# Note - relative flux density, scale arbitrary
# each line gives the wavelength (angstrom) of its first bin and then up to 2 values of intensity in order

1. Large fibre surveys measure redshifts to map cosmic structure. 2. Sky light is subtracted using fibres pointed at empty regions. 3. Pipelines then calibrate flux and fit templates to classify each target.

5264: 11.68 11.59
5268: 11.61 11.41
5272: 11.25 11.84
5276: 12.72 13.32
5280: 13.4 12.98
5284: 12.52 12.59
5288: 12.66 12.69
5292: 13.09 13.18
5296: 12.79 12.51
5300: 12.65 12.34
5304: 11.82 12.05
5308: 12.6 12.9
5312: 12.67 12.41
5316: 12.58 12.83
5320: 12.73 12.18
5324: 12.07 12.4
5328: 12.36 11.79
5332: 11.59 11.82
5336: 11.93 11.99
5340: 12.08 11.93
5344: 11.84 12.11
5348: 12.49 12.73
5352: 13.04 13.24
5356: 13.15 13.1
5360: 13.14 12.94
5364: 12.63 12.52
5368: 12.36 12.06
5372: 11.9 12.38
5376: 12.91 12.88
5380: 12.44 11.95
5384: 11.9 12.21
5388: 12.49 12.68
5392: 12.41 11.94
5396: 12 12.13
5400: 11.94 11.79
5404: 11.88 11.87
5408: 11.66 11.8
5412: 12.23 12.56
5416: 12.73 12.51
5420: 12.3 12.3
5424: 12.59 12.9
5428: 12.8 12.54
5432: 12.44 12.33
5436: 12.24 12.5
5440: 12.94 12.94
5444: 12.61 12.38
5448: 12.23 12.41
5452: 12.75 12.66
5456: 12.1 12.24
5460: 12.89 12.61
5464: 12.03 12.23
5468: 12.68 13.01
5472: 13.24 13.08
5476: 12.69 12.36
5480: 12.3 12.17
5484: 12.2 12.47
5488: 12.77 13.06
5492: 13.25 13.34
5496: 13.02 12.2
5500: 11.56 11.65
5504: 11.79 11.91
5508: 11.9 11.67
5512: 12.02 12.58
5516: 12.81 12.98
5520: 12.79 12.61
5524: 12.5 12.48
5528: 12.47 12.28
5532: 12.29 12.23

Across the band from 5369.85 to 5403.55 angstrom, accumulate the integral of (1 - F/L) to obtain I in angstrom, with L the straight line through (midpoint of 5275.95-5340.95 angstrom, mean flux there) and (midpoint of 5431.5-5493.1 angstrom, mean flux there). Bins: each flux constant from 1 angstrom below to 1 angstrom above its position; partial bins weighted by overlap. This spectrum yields 0.8 angstrom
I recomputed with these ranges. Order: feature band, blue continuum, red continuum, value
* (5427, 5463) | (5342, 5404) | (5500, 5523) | -0.6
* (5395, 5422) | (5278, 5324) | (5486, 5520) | 0.9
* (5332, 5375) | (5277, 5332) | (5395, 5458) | 0.2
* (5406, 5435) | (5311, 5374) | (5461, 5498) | 0.4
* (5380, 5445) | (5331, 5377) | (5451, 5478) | 1.1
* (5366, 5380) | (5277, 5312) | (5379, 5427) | -0.1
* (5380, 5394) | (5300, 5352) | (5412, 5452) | 0.2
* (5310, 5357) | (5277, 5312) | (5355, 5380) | 1.2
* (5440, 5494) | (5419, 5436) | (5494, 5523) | -0.9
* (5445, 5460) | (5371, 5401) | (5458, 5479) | 0.2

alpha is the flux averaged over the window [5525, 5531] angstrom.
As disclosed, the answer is 12.4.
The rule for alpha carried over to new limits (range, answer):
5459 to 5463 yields 12.8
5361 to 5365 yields 12.8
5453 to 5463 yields 12.5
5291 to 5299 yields 12.9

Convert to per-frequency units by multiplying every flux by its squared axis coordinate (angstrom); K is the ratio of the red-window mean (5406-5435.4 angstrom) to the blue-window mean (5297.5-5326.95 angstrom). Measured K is 1.04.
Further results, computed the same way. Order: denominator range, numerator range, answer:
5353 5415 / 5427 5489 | 1.04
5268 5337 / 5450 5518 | 1.07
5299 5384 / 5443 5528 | 1.06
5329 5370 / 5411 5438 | 1.04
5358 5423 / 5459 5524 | 1.05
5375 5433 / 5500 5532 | 1.04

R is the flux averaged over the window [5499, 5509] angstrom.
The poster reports 11.8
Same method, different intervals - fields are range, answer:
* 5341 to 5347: 12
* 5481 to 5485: 12.2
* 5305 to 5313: 12.6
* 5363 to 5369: 12.5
